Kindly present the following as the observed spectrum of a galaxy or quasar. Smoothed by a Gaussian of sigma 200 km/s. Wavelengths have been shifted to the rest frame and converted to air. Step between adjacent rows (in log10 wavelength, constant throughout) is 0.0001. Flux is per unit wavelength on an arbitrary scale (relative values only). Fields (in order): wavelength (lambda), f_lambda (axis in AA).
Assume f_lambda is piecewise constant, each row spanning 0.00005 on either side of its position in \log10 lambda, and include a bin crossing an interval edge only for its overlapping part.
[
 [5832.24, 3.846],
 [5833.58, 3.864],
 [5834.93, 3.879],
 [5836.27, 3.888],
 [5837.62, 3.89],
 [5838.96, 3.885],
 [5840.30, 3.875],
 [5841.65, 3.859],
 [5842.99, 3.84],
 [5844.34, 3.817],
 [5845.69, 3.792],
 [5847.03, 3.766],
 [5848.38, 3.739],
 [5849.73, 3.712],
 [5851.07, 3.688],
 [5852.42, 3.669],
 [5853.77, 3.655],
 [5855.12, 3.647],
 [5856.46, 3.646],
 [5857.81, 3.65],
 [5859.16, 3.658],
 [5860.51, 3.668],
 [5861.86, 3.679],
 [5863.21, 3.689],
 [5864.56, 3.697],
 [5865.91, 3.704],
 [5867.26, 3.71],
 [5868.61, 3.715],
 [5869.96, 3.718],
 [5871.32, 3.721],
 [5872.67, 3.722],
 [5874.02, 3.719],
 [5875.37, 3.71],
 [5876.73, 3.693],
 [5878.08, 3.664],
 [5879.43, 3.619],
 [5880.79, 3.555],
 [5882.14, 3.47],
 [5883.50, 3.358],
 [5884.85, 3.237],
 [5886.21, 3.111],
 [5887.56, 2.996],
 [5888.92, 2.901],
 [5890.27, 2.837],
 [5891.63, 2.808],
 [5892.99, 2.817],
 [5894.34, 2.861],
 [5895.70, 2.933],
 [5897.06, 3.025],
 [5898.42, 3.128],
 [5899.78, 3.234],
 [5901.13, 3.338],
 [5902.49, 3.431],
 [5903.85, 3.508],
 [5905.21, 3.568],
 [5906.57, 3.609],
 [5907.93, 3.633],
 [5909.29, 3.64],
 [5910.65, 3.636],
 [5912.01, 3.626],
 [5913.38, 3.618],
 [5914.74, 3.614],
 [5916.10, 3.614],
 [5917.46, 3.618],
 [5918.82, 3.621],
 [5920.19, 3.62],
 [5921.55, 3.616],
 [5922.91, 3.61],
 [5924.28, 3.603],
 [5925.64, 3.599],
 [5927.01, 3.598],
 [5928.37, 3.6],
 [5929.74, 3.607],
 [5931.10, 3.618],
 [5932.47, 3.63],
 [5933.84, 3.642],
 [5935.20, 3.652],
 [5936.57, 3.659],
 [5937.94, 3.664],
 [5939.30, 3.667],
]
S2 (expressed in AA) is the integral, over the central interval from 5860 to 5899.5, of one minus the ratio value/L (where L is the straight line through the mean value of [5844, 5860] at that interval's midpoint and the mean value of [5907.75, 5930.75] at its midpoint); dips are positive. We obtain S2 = 3.0 AA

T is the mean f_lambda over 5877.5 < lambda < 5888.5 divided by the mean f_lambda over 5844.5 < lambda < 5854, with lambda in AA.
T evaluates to 0.90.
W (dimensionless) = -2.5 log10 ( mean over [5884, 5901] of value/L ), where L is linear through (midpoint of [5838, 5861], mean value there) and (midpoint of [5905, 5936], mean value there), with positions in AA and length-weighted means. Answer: 0.22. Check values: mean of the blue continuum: 3.74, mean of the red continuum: 3.62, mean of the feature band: 3.01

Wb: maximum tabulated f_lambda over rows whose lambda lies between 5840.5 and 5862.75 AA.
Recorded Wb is 3.859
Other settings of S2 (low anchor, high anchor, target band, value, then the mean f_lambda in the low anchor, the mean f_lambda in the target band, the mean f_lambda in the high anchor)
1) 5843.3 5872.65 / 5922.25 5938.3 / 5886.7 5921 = 3.0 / 3.7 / 3.33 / 3.62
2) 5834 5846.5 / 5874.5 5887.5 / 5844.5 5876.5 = -0.3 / 3.86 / 3.7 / 3.47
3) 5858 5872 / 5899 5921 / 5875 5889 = 0.9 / 3.69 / 3.4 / 3.56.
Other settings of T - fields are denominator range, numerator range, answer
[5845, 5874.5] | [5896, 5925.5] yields 0.95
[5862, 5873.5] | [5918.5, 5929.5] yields 0.97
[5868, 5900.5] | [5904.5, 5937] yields 1.09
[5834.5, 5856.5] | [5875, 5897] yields 0.85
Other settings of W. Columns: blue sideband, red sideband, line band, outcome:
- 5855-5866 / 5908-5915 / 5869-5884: 0.01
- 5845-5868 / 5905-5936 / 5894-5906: 0.13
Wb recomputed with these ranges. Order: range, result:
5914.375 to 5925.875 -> 3.621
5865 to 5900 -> 3.722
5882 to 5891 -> 3.47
